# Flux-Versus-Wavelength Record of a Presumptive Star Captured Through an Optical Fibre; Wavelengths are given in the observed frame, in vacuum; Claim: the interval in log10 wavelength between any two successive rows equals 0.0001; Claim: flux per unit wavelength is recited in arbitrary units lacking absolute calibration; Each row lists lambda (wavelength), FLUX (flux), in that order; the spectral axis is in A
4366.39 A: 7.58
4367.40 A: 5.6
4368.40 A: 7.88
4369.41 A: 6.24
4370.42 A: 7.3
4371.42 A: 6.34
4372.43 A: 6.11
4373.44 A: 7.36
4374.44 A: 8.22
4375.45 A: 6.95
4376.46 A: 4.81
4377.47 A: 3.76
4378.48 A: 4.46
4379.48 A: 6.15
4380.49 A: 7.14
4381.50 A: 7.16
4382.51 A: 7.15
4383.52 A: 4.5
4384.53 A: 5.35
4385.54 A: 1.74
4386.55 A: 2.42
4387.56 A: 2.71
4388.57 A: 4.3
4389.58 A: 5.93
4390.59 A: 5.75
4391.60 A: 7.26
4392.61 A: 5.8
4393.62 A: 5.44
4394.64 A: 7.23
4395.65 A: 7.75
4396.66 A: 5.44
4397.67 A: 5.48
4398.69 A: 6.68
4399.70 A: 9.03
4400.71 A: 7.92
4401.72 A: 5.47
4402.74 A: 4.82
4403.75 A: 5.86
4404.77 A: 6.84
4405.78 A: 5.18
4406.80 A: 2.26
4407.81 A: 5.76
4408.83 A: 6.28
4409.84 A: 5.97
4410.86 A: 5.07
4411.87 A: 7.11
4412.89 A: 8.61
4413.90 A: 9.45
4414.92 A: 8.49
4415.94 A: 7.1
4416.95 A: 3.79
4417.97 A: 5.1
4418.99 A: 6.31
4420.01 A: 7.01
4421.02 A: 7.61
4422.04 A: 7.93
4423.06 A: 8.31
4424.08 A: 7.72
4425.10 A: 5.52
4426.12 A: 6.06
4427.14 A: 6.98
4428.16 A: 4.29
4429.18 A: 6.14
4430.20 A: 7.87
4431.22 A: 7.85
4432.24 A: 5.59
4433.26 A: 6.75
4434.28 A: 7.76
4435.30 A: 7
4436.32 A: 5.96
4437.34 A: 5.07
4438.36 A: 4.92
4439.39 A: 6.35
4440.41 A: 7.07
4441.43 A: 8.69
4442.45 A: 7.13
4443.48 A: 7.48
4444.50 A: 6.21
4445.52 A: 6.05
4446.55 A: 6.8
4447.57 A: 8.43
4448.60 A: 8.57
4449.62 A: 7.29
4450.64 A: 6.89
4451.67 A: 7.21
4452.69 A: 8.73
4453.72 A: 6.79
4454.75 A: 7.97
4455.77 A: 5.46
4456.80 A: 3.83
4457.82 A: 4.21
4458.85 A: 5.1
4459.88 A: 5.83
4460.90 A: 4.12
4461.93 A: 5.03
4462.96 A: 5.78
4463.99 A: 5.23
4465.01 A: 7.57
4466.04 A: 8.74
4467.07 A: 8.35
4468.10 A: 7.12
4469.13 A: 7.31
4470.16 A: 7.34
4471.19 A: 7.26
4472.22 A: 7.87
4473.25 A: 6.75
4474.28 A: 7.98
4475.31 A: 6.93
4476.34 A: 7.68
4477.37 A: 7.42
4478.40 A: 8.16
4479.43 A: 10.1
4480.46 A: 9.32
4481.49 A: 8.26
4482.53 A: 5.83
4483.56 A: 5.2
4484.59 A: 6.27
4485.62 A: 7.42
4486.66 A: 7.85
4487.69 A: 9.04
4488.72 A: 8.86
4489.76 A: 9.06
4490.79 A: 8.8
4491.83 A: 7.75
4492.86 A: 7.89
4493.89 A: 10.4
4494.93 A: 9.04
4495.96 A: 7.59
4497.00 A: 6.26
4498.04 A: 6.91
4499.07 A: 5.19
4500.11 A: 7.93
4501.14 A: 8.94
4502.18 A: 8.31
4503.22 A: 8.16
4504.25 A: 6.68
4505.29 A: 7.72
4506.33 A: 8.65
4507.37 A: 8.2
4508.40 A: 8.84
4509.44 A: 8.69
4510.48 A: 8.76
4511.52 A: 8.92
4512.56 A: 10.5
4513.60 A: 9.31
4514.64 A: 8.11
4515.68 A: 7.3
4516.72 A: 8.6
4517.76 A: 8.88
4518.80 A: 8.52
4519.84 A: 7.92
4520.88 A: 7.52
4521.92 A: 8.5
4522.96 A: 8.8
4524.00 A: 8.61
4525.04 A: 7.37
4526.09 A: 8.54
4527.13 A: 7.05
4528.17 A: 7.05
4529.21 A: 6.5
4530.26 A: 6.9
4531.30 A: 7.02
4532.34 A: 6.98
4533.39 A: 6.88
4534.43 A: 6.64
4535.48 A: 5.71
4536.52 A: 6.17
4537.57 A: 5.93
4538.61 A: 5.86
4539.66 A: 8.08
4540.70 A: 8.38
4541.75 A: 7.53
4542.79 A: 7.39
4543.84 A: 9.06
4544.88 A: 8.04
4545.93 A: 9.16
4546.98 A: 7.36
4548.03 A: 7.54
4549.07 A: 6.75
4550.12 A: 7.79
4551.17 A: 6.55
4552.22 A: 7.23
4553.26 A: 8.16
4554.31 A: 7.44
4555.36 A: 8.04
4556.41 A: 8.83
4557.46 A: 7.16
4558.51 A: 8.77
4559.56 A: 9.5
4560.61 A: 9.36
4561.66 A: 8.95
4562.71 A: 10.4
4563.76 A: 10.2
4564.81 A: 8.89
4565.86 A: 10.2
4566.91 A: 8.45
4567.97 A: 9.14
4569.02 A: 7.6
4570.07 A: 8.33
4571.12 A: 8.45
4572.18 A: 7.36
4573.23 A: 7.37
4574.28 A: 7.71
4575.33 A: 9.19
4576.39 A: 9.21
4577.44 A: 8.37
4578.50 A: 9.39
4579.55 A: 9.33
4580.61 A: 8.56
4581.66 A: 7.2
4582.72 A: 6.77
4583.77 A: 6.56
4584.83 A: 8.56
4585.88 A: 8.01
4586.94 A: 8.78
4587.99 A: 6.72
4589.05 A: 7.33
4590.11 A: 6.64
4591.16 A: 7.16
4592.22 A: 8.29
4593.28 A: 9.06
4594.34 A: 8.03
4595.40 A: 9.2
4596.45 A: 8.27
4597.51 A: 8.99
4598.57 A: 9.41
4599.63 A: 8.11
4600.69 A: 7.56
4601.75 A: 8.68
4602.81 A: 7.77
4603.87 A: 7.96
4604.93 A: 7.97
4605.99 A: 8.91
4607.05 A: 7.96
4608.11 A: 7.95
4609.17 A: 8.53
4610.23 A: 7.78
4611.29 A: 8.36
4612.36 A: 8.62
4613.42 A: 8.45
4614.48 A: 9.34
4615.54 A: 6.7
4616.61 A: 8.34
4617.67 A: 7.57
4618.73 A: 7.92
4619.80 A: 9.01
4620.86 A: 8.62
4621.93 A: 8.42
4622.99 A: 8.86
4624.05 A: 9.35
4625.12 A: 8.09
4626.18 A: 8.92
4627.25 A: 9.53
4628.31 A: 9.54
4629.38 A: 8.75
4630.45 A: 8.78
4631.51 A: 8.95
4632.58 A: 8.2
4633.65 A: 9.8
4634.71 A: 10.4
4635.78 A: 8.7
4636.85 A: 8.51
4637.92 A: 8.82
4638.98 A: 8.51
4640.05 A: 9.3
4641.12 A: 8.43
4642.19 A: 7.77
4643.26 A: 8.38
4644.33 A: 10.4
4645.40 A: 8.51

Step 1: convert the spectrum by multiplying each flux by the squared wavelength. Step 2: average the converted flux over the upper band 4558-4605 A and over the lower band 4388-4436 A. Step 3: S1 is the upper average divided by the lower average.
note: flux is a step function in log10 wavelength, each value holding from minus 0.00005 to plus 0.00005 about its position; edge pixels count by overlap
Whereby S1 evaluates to 1.40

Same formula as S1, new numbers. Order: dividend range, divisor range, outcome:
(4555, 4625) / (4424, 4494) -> 1.26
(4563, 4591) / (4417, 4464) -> 1.35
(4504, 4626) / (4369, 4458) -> 1.37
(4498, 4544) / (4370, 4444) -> 1.31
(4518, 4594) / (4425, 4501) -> 1.17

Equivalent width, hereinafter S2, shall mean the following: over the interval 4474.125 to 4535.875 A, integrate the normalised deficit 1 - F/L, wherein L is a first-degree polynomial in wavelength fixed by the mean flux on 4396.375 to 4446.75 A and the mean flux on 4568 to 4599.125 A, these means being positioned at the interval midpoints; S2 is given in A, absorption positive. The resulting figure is -4.6 A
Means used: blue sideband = 6.53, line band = 7.91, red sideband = 8.15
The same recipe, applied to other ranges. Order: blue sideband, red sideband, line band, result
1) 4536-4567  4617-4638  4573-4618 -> 1.9 A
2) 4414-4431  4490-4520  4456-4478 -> 3.0 A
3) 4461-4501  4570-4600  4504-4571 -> -1.4 A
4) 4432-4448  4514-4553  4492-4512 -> -2.2 A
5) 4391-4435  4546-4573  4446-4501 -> 0.1 A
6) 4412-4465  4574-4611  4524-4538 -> 1.2 A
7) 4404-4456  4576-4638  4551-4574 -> -1.5 A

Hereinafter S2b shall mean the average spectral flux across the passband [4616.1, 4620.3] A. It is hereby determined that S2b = 8.2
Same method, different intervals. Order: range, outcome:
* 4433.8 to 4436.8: 6.91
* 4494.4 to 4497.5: 7.63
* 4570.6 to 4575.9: 8.02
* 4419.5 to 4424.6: 7.71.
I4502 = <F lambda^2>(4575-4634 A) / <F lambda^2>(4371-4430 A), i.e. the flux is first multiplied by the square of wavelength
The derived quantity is 1.50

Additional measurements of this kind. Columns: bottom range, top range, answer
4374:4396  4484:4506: 1.50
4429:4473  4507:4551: 1.20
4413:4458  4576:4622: 1.29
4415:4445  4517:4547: 1.19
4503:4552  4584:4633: 1.11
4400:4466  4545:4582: 1.37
